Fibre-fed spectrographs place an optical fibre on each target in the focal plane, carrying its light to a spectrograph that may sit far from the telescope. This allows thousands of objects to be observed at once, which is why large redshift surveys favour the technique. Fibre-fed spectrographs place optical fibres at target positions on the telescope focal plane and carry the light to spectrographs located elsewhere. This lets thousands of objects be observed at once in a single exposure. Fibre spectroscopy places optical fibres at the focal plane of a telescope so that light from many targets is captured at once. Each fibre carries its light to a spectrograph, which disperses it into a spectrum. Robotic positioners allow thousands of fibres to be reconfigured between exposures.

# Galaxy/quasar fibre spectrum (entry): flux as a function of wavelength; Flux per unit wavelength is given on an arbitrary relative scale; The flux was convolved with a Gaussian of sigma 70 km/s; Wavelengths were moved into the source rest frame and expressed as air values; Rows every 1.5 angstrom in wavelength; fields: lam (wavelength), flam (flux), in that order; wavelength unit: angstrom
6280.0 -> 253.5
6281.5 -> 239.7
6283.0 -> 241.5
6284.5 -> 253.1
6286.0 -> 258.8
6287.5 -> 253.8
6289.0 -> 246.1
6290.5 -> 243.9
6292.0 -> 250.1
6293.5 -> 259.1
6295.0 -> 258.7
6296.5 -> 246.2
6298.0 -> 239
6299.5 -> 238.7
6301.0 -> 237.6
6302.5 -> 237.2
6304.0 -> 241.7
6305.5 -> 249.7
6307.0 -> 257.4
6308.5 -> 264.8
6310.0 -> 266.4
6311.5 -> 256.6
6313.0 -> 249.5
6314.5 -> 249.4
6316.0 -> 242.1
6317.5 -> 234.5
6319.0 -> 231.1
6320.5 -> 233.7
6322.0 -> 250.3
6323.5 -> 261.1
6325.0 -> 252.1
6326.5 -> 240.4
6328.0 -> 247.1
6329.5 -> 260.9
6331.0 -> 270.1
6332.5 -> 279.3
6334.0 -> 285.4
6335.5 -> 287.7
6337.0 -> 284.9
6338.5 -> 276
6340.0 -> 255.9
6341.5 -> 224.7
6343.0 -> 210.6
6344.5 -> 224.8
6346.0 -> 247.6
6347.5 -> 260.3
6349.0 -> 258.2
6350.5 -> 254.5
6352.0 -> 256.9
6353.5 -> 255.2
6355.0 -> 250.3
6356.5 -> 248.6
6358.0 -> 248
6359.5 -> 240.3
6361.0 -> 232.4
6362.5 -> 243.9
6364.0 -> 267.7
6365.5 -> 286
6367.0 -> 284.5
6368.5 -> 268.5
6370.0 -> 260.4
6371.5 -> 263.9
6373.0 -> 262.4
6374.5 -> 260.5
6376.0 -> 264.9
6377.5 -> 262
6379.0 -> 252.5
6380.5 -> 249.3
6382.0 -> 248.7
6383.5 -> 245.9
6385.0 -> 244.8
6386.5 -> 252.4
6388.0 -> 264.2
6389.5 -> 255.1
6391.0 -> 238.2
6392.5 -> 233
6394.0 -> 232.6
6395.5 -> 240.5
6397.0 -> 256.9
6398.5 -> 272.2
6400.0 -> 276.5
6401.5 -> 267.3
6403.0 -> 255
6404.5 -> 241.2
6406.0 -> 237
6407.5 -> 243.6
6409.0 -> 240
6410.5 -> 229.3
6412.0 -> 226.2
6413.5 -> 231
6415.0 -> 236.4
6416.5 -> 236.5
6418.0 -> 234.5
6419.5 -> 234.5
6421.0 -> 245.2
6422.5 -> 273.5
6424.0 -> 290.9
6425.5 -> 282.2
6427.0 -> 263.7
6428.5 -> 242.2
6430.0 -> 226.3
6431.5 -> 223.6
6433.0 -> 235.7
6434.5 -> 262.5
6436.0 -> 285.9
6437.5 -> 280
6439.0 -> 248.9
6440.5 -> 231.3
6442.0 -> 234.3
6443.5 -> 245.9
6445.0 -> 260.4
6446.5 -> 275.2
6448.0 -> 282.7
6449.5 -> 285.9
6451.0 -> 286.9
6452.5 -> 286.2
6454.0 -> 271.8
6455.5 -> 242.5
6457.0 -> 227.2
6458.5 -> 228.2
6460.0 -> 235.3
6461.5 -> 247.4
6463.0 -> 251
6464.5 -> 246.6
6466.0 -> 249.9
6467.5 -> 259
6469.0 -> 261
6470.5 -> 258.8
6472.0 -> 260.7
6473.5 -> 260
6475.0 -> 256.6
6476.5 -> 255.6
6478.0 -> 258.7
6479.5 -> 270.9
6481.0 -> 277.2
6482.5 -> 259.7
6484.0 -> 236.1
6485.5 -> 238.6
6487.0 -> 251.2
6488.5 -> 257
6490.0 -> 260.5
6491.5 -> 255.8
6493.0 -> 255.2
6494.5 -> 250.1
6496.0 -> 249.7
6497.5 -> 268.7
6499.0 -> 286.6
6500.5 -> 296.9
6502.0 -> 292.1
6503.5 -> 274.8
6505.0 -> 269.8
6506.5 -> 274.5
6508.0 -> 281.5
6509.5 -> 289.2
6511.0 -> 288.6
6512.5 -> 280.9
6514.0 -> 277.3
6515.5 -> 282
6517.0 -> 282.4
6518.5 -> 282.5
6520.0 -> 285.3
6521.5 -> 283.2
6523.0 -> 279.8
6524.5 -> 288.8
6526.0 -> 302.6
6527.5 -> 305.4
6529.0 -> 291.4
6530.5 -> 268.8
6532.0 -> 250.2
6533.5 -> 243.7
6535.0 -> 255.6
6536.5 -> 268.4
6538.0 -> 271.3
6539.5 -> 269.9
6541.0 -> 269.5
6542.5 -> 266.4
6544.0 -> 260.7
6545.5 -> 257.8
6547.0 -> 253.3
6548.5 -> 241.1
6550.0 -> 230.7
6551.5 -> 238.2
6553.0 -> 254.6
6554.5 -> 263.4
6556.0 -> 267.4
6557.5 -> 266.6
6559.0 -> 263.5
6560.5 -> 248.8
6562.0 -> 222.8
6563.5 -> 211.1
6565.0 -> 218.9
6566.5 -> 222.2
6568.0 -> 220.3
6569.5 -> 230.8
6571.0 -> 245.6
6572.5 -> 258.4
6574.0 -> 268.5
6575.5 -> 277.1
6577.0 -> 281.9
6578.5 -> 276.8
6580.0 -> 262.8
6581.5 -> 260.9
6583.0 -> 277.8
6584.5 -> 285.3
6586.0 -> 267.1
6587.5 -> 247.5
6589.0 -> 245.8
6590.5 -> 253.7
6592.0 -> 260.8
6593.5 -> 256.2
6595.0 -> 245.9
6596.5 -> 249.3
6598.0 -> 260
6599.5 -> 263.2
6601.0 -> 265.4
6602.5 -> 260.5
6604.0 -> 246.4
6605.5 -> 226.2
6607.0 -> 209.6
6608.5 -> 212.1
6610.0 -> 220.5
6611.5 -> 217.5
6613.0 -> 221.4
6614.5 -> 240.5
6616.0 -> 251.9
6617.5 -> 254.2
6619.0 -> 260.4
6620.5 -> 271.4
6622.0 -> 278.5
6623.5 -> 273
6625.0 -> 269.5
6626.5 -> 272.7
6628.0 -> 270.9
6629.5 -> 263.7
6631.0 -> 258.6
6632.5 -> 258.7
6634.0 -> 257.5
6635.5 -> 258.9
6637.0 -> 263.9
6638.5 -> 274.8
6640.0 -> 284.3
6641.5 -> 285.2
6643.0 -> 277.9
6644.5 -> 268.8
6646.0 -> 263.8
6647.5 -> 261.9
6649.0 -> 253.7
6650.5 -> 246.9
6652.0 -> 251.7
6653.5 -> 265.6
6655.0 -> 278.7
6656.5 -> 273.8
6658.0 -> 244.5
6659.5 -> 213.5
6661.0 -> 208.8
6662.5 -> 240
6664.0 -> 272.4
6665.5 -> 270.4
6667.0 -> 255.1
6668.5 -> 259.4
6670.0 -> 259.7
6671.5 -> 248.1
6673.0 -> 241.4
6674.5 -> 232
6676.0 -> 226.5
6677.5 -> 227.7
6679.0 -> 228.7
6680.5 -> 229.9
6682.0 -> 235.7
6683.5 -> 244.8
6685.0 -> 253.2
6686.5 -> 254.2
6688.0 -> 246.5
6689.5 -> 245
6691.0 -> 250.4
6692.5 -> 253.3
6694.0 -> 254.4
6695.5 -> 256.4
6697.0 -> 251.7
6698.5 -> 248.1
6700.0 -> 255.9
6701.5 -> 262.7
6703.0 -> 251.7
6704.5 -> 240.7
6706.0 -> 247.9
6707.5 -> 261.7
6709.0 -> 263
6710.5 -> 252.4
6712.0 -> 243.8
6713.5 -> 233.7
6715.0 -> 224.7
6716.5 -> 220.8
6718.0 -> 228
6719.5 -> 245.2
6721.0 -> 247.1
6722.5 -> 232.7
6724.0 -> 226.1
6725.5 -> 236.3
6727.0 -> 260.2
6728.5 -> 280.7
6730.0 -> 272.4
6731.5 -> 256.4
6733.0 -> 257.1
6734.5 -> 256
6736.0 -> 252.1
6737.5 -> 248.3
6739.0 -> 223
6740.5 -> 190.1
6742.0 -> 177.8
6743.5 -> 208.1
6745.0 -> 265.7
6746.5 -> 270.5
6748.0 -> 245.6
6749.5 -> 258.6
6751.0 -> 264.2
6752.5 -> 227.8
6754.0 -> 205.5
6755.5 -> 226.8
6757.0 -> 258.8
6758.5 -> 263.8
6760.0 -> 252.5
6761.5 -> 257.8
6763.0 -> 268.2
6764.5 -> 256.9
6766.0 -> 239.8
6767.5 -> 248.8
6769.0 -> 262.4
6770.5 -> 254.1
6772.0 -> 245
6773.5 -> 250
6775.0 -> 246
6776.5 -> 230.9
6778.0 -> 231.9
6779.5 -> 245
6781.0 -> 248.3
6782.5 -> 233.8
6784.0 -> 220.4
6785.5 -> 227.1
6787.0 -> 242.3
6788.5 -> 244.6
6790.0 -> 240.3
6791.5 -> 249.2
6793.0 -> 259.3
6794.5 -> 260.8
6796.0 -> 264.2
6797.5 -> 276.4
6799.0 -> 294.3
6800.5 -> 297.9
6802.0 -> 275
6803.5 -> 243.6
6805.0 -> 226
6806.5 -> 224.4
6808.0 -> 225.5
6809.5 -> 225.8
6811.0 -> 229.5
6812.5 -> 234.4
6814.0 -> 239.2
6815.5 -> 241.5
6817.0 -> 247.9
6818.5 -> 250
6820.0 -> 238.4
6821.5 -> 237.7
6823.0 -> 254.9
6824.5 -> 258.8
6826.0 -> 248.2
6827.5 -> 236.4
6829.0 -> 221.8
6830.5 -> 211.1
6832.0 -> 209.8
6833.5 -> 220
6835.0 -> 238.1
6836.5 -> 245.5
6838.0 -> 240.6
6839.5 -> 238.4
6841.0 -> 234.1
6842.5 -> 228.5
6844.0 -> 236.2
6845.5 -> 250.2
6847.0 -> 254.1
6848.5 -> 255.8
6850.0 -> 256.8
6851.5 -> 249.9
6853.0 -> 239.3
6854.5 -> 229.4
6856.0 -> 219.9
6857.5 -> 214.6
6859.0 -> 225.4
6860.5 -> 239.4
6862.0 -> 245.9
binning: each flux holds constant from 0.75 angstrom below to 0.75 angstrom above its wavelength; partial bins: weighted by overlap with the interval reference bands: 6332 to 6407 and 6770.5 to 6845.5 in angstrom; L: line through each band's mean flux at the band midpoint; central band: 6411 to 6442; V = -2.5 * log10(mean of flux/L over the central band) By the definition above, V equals 0.020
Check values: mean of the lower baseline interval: 255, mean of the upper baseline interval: 242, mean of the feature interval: 249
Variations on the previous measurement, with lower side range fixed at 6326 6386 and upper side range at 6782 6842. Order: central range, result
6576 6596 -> -0.06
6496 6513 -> -0.12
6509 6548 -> -0.10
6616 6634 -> -0.07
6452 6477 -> 0.00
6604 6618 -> 0.09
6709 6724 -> 0.04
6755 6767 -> -0.04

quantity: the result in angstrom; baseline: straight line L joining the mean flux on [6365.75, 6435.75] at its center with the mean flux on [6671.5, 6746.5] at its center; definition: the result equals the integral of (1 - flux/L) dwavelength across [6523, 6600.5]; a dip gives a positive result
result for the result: -3.5 angstrom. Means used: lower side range 252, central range 258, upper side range 243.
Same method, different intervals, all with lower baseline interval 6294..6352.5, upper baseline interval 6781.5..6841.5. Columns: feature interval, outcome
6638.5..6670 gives -1.7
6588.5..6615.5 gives 0.5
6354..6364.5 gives 0.2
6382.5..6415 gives 0.5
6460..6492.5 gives -0.8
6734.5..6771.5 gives 0.1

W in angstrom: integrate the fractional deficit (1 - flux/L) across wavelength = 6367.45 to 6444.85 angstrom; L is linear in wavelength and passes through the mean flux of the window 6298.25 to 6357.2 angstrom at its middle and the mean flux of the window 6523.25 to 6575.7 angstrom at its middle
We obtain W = 0.8 angstrom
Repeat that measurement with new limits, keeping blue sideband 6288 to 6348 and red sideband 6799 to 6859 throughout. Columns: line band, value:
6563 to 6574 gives 0.6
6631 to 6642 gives -1.1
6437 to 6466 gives -0.9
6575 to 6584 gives -1.0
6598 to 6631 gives -0.8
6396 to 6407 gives -0.3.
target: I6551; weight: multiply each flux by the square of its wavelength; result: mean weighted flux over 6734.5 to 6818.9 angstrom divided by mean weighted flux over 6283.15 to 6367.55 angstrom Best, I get 1.11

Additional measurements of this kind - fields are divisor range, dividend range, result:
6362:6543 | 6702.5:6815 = 1.03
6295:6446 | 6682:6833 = 1.10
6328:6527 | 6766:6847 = 1.05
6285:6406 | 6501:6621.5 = 1.10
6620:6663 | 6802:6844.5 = 0.95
